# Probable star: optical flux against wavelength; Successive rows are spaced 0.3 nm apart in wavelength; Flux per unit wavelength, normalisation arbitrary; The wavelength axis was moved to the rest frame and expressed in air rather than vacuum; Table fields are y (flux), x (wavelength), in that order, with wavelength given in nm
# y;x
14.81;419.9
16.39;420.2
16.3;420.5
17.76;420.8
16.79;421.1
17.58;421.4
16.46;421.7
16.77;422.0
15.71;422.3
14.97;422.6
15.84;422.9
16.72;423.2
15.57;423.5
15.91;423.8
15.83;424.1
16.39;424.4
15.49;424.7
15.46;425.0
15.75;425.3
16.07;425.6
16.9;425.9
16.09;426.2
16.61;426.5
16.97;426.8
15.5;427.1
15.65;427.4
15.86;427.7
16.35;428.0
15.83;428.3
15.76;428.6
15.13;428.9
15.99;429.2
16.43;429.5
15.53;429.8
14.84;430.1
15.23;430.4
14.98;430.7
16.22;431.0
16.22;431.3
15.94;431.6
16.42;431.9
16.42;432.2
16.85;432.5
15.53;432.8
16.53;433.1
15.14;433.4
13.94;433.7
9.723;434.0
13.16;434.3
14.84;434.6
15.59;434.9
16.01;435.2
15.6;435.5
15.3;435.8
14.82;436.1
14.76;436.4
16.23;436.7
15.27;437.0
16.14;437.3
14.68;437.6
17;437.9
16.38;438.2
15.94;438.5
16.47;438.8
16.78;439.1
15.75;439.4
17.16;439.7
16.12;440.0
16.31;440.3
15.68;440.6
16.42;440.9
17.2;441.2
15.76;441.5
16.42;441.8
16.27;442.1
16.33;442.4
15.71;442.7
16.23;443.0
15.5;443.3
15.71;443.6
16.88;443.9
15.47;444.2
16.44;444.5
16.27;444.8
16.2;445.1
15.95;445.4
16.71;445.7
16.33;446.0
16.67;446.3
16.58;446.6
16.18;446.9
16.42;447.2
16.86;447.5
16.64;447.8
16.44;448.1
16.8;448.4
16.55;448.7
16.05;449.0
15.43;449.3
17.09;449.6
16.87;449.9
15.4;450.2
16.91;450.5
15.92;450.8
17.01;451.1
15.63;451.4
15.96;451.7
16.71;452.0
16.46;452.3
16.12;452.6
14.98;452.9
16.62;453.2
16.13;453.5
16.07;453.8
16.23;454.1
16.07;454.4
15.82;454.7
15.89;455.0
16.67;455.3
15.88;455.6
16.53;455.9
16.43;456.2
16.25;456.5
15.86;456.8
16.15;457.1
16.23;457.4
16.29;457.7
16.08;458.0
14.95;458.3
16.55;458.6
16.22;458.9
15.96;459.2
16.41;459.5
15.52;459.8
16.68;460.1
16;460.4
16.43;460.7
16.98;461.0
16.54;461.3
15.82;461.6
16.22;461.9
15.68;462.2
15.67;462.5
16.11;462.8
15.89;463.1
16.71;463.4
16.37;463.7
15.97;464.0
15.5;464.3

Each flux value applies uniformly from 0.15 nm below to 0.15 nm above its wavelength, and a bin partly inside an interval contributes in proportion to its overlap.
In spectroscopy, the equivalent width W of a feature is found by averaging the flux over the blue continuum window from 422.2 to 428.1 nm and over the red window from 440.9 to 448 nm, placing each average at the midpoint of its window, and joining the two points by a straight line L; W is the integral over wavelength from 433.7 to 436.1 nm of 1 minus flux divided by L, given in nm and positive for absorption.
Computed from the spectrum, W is 0.27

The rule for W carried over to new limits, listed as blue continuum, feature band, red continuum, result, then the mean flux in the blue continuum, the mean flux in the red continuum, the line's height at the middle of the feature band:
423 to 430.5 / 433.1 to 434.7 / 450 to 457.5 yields 0.24 nm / 15.9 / 16.2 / 16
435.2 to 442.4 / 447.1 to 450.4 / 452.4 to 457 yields -0.07 nm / 16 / 16.1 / 16.1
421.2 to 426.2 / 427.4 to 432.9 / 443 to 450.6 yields 0.10 nm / 16.1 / 16.3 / 16.2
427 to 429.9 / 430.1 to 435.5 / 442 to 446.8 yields 0.24 nm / 15.8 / 16.2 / 15.9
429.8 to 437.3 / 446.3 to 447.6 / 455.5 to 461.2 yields -0.06 nm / 15.3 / 16.2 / 15.8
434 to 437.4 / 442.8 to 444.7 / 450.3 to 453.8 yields -0.05 nm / 15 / 16.2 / 15.6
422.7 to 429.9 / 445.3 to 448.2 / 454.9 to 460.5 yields -0.07 nm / 16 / 16.1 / 16.1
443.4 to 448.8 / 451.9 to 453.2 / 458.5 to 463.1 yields 0.01 nm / 16.4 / 16.2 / 16.3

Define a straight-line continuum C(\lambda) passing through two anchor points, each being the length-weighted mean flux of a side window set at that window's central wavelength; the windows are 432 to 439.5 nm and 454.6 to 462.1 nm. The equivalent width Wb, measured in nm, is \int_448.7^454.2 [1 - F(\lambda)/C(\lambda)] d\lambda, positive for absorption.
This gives -0.09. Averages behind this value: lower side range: 15.4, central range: 16.2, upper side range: 16.2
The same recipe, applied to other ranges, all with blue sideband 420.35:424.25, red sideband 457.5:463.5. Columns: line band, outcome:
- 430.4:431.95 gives 0.040 nm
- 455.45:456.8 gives -0.006 nm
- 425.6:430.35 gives 0.101 nm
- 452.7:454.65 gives 0.019 nm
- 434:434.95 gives 0.152 nm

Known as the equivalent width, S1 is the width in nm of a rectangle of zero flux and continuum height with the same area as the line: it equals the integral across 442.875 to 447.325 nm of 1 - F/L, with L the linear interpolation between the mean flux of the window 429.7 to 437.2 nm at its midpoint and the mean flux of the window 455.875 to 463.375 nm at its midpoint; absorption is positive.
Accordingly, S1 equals -0.17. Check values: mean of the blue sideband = 15.2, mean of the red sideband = 16.1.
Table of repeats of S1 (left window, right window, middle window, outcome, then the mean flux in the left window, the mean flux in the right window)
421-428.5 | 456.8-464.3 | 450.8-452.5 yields -0.020 nm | 16.1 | 16.1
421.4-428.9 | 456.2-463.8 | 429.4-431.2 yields 0.058 nm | 16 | 16.1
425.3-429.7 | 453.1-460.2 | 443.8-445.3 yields -0.011 nm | 16.1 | 16.1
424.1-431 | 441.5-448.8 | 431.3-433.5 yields -0.023 nm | 15.9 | 16.3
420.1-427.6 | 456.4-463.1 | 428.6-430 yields 0.040 nm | 16.2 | 16.1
